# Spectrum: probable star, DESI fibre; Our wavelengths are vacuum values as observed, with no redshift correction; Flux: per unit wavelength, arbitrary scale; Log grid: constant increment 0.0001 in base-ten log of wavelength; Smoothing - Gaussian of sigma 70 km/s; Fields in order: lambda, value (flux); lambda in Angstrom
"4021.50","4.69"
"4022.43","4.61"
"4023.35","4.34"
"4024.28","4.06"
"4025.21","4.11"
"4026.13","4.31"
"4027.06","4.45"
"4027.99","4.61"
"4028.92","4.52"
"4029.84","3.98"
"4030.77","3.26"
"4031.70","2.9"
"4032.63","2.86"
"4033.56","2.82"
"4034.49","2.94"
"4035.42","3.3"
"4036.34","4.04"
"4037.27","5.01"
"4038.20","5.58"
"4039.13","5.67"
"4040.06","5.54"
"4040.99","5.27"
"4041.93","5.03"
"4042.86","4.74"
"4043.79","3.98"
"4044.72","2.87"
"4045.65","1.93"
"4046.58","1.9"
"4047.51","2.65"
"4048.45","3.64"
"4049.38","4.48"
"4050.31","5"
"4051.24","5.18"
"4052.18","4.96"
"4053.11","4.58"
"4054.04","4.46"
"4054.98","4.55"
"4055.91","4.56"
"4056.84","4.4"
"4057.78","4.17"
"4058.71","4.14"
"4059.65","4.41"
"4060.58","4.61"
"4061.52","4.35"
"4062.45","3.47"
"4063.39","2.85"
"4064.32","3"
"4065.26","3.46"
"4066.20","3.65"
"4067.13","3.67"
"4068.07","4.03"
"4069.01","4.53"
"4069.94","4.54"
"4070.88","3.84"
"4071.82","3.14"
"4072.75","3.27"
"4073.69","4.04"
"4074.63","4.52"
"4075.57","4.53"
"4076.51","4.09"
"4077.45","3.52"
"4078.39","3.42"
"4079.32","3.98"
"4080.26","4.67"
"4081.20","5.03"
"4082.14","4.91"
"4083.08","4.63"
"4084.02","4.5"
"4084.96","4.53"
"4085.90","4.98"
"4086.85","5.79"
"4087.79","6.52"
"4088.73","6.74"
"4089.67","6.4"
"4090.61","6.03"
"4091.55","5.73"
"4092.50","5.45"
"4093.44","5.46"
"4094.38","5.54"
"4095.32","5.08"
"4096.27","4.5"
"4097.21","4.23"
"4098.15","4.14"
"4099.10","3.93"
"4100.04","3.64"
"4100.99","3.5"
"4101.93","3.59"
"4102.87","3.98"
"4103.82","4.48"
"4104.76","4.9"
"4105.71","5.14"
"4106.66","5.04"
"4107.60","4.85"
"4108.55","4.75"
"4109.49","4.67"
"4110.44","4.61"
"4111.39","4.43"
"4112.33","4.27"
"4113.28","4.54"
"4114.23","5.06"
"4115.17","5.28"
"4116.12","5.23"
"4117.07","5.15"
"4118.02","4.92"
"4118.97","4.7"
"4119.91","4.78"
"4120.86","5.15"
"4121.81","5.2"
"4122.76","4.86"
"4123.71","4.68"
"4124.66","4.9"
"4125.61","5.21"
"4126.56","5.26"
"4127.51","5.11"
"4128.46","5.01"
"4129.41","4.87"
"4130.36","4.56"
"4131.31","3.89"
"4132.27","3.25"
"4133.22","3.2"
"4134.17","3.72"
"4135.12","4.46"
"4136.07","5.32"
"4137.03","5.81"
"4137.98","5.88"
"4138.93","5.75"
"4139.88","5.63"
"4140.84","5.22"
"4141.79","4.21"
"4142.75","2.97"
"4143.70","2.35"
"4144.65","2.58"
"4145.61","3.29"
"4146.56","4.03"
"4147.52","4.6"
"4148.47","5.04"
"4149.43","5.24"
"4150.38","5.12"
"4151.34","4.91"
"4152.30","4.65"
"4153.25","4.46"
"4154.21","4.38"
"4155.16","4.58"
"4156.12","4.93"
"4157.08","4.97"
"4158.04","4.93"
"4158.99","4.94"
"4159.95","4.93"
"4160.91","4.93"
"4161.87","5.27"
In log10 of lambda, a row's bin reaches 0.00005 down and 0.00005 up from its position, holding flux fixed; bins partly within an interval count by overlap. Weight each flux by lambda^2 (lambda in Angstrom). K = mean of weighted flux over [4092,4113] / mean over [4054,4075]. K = 1.17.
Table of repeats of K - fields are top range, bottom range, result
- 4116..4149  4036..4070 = 1.14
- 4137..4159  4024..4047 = 1.21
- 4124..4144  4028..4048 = 1.25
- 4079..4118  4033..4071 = 1.22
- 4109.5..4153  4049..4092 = 1.07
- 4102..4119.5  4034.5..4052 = 1.17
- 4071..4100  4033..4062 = 1.15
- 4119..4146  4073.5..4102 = 0.97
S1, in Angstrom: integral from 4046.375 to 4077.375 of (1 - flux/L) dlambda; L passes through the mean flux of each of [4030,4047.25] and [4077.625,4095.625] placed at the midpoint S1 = 3.18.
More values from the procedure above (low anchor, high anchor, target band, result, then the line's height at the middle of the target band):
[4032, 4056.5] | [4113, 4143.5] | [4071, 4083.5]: 0.8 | 4.39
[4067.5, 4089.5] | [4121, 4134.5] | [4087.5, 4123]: -2.7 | 4.56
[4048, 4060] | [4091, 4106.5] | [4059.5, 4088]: 2.3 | 4.54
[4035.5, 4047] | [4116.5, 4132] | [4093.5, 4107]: 0.8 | 4.7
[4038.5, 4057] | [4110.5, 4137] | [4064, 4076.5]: 1.5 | 4.41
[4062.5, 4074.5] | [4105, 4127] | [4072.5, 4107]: -4.1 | 4.23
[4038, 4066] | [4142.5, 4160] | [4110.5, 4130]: -2.8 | 4.3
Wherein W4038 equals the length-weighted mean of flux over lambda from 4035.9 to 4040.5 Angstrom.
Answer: 5.17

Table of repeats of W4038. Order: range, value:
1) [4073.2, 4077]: 4.28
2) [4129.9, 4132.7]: 3.9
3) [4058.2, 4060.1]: 4.27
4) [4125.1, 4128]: 5.19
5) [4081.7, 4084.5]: 4.68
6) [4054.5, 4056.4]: 4.56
